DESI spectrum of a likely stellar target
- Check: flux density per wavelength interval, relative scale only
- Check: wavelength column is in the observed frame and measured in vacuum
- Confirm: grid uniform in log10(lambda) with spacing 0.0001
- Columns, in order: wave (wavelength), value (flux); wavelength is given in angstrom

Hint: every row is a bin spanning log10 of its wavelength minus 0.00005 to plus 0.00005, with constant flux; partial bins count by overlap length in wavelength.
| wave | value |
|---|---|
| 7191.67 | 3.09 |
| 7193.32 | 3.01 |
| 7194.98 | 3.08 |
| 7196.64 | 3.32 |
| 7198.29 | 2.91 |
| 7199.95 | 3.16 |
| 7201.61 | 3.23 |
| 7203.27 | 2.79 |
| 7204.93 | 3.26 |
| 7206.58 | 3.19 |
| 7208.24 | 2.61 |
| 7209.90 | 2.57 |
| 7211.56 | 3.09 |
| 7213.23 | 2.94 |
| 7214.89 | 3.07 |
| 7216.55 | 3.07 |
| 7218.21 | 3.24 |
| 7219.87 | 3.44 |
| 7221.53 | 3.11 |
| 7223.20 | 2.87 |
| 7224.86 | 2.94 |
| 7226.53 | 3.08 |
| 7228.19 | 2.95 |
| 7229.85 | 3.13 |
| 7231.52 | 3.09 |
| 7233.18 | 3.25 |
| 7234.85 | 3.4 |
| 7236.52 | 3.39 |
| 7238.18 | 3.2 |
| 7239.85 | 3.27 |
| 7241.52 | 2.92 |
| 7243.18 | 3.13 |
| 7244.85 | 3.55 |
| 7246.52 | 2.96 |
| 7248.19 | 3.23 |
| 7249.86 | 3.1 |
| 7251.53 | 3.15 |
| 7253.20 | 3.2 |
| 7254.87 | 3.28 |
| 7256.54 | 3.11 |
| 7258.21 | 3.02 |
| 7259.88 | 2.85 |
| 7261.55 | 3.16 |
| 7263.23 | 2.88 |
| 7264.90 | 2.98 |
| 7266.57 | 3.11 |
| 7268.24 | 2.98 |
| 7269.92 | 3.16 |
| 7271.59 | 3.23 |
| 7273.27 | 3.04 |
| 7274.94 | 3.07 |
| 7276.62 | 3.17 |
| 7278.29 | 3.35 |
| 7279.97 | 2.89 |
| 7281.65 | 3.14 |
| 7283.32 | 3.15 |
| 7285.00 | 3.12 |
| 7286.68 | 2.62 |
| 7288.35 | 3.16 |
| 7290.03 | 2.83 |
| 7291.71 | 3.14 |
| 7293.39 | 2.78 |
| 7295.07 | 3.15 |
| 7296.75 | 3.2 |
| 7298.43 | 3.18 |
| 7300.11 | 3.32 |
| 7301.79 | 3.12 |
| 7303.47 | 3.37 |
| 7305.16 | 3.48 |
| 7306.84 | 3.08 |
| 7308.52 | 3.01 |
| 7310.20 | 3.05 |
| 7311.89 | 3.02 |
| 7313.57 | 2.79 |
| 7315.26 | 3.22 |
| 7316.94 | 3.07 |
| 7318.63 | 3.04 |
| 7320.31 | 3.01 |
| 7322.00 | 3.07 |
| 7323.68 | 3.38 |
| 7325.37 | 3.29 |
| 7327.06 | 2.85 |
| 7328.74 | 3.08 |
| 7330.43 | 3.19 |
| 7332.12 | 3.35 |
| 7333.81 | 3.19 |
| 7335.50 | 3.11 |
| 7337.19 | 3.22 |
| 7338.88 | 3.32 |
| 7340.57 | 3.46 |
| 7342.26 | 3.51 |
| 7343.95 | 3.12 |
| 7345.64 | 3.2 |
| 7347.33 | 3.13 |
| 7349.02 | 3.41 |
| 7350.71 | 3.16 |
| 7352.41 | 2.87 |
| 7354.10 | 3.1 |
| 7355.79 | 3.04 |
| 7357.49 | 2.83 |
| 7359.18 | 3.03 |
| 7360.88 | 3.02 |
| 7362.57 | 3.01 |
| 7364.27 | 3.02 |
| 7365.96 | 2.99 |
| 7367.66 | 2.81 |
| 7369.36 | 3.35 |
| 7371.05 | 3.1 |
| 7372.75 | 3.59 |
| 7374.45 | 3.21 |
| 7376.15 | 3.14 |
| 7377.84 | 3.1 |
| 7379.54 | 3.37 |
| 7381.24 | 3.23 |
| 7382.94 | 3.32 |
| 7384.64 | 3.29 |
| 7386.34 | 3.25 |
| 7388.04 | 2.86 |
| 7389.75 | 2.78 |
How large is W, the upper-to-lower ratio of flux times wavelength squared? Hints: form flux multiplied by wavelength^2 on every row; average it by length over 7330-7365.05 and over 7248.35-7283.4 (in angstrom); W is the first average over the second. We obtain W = 1.04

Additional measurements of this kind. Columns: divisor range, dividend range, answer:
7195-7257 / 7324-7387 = 1.06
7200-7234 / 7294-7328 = 1.05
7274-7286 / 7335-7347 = 1.07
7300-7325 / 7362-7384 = 1.03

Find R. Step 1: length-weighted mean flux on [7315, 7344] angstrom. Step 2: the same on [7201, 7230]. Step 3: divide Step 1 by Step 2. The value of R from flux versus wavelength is 1.05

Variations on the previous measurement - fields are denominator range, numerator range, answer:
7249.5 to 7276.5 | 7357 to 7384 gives 1.02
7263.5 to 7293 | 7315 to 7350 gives 1.05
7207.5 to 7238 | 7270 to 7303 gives 1.01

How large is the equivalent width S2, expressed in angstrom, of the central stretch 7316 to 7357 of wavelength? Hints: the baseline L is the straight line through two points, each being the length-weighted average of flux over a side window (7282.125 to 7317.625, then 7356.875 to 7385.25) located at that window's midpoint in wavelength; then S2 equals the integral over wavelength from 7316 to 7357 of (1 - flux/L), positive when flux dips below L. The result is -0.7 angstrom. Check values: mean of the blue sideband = 3.09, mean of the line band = 3.17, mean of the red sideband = 3.14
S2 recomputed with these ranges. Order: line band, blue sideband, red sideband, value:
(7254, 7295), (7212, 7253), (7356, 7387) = 1.2 angstrom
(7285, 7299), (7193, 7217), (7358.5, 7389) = 0.3 angstrom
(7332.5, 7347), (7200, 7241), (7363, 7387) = -0.4 angstrom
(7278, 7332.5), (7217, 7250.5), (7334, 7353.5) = 1.7 angstrom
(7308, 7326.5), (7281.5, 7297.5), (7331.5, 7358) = 0.1 angstrom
